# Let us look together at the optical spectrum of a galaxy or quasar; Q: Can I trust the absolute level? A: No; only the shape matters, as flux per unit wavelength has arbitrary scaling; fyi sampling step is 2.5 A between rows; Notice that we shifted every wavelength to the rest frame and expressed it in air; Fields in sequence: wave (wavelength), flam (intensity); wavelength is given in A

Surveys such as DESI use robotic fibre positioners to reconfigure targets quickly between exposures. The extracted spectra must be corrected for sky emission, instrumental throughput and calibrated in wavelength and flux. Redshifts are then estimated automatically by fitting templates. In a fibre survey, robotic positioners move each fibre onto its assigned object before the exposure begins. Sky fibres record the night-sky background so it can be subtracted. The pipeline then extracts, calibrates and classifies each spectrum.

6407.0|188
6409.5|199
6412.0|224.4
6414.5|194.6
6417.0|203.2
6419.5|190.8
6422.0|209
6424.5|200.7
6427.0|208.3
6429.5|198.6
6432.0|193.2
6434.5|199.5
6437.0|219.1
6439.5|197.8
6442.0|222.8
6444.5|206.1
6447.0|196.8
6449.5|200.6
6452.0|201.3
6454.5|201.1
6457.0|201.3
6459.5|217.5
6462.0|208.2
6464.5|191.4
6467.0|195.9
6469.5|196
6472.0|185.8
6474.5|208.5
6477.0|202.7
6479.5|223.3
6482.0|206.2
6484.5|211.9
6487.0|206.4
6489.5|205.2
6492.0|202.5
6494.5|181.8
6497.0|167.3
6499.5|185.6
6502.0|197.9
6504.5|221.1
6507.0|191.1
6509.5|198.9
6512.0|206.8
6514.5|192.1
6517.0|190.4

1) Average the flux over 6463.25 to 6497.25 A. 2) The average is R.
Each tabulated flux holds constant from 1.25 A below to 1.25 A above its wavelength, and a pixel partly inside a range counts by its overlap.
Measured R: 200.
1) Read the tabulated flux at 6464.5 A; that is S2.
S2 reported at 191.4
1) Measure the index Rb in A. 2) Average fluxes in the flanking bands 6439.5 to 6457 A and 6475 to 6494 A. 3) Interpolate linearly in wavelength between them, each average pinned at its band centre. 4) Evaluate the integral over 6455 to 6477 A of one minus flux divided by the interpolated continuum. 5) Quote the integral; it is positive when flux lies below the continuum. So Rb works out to 0.5 A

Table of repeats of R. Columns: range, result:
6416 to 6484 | 203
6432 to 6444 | 208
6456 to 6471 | 201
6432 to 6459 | 204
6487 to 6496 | 197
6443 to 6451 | 202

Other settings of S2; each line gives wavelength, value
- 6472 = 185.8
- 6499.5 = 185.6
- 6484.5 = 211.9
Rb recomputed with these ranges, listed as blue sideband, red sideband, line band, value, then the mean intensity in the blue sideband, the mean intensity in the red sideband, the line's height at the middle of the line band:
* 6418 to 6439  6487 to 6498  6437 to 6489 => -2.11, 202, 192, 197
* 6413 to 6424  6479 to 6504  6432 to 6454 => -0.55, 200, 199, 200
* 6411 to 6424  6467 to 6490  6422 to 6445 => -0.15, 204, 205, 204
